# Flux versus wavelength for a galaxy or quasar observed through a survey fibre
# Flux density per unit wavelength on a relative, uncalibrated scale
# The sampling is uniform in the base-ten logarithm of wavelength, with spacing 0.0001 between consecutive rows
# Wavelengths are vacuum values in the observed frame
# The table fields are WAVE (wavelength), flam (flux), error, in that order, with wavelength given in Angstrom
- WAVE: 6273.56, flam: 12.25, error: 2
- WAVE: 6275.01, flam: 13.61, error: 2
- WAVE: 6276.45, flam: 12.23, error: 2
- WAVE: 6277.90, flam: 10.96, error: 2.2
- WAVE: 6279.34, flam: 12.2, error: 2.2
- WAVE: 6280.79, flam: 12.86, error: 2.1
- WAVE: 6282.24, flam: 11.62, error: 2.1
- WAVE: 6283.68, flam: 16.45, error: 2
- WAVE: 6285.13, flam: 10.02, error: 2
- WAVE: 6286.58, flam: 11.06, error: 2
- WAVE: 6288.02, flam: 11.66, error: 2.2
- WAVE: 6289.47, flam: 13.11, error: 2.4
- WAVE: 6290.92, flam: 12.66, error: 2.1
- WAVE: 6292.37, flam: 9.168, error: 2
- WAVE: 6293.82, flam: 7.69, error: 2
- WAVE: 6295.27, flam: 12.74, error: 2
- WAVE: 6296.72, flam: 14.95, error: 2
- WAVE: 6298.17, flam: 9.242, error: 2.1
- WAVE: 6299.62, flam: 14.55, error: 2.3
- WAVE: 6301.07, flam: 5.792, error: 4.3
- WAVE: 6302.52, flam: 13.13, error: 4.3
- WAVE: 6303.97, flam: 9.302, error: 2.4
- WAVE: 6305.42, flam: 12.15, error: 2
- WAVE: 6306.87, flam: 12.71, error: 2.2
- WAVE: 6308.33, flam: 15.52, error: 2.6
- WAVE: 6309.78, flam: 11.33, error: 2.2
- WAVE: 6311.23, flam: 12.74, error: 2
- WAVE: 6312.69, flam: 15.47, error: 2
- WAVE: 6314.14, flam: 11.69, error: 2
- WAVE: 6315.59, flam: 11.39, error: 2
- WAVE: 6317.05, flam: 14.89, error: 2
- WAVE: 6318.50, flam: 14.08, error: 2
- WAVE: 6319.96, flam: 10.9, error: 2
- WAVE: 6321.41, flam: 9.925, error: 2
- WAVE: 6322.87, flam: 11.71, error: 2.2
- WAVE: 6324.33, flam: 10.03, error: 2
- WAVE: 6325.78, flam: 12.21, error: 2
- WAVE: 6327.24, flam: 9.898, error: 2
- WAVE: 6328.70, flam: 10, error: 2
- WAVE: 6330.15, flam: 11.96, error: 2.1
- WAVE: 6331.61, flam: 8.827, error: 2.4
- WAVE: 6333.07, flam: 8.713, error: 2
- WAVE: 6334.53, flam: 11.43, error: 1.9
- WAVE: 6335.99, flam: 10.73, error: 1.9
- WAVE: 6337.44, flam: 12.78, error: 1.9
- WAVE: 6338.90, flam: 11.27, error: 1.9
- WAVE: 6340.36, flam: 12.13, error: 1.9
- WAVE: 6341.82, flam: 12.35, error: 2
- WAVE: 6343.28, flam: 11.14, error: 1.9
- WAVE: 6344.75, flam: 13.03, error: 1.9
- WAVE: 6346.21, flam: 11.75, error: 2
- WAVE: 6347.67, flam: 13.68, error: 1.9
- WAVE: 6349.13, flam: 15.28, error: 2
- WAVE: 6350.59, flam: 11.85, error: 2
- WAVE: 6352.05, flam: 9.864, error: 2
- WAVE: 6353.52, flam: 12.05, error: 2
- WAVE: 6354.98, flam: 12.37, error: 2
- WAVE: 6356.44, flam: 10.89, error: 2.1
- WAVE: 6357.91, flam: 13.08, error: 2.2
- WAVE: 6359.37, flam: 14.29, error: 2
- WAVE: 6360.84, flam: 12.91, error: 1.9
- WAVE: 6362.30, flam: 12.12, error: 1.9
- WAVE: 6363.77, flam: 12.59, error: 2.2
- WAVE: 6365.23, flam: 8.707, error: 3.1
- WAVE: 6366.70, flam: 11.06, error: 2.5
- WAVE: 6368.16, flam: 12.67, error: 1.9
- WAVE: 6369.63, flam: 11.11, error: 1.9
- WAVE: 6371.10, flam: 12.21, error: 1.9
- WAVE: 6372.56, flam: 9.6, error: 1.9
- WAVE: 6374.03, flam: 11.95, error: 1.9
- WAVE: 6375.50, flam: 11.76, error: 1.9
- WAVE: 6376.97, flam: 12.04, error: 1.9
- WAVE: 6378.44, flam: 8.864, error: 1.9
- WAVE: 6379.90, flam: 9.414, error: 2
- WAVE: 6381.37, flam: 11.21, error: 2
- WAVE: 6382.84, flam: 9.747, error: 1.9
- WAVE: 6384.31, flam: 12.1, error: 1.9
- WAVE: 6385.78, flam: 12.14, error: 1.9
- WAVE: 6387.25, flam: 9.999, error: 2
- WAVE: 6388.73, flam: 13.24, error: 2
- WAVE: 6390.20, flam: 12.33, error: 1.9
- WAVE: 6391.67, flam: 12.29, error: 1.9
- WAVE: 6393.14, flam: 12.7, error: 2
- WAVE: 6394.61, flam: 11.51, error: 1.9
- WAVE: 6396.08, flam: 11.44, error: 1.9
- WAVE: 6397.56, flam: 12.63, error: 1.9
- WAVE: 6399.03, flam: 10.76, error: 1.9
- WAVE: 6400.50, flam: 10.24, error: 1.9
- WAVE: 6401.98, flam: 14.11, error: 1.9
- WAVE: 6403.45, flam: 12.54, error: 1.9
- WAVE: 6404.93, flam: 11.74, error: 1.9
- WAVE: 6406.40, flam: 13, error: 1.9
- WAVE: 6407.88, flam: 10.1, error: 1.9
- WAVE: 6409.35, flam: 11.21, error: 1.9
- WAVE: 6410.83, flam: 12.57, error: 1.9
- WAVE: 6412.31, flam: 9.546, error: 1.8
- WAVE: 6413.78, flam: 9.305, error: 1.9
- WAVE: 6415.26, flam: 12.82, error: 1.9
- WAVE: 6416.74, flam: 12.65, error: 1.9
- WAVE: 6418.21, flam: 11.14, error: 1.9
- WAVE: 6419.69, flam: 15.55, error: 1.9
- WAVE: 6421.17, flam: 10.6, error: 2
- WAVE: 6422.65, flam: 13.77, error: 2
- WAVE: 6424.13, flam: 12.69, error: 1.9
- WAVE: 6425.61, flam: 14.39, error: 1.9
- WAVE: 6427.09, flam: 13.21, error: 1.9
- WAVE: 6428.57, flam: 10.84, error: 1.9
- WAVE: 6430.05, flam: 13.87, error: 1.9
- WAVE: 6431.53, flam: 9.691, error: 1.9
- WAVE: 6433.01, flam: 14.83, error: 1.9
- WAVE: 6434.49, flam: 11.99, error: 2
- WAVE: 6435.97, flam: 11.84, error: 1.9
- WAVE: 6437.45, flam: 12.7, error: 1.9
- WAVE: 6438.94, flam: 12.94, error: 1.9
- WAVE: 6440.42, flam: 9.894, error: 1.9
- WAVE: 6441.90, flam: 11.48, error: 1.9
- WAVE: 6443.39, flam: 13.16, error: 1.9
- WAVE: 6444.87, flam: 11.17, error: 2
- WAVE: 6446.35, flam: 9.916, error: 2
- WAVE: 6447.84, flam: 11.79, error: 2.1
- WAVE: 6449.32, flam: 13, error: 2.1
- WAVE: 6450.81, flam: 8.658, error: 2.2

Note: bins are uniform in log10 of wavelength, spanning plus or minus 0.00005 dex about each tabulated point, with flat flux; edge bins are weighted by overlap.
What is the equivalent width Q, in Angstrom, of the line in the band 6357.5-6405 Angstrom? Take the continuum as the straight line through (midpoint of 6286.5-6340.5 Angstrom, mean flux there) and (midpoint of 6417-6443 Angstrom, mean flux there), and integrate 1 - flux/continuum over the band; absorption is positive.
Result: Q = 1.7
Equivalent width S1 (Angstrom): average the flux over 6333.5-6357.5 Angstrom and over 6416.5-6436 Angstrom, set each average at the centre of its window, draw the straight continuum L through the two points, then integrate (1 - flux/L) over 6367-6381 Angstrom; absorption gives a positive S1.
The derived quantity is 1.3 Angstrom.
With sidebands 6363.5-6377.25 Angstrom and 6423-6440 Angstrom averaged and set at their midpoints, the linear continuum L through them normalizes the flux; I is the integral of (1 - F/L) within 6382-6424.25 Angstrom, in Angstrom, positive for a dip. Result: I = 0.5 Angstrom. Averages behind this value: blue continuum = 11.3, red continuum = 12.6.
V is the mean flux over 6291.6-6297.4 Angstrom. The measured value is 11.1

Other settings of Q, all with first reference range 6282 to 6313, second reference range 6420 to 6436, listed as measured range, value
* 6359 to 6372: 0.45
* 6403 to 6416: 1.17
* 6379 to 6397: 1.33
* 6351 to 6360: 0.13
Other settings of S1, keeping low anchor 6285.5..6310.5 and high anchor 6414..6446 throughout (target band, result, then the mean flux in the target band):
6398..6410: 0.5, 11.7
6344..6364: -1.1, 12.5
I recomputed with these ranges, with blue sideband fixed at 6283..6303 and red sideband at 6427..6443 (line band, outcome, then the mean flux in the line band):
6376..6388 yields 1.2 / 10.7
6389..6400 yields 0.0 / 12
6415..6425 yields -0.6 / 12.8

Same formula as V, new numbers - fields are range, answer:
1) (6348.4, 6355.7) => 12.3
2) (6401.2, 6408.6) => 12.3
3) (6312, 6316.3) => 12.9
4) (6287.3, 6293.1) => 11.6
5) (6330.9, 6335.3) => 9.66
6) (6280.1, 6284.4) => 13.7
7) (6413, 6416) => 11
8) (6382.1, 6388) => 11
